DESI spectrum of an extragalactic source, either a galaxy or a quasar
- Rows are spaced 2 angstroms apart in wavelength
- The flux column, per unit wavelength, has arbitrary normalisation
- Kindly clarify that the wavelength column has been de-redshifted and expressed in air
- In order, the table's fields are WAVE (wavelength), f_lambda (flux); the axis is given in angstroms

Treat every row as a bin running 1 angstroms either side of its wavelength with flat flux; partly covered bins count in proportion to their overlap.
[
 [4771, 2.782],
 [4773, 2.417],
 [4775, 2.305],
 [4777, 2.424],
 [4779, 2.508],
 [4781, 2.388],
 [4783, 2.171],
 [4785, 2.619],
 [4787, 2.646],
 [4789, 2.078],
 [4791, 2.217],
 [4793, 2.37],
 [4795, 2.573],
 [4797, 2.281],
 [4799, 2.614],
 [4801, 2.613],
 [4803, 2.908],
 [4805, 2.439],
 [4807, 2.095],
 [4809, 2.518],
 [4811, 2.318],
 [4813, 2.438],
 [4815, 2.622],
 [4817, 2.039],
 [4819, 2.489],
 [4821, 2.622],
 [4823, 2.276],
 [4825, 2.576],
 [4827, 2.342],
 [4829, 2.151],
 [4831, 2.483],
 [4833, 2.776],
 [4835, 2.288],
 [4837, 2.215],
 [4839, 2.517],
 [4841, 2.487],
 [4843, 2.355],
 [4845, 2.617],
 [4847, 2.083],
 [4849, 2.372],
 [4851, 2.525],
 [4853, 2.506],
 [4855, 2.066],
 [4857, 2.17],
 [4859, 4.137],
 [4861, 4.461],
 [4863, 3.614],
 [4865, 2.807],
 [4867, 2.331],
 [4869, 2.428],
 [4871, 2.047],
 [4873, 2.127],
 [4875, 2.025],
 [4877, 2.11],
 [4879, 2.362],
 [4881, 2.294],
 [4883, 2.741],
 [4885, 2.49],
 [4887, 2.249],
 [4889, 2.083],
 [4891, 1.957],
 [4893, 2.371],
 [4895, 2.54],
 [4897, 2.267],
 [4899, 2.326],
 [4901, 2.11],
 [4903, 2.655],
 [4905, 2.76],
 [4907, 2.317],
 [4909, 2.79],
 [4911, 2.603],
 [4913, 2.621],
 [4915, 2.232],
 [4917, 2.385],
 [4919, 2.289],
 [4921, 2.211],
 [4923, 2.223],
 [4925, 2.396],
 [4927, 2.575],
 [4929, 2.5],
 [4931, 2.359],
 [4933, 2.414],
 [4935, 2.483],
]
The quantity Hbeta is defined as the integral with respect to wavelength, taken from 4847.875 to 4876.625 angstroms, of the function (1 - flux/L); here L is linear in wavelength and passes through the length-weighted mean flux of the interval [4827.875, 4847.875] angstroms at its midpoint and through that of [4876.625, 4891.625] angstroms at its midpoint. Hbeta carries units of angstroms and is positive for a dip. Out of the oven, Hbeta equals -4.0 angstroms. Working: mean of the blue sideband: 2.4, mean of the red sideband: 2.3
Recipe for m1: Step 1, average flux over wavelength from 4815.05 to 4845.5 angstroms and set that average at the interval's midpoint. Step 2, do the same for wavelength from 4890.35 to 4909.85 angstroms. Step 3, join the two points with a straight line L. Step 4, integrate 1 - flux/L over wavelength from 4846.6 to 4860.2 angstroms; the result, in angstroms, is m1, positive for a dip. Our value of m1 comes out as -1.0 angstroms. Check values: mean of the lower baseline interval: 2.42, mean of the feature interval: 2.6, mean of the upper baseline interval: 2.41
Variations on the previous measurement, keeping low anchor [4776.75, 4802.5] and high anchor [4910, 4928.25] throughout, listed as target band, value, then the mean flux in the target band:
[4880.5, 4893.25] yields 0.5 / 2.31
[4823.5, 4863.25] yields -3.3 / 2.61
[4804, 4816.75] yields 0.2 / 2.38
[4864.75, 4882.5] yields 1.0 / 2.27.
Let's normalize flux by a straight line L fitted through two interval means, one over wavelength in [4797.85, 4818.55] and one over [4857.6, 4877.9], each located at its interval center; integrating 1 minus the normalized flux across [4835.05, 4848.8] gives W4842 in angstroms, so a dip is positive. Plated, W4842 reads 1.45 angstroms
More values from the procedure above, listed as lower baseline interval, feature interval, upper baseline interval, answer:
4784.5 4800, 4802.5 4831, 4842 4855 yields -0.1 angstroms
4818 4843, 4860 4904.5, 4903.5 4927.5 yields -0.6 angstroms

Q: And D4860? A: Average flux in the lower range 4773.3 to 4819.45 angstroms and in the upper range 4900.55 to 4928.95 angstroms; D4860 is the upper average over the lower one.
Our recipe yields 1.0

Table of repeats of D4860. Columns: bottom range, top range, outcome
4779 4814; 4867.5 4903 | 0.94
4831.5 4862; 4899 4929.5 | 0.93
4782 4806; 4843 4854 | 0.98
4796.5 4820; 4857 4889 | 1.08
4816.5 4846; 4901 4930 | 1.01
